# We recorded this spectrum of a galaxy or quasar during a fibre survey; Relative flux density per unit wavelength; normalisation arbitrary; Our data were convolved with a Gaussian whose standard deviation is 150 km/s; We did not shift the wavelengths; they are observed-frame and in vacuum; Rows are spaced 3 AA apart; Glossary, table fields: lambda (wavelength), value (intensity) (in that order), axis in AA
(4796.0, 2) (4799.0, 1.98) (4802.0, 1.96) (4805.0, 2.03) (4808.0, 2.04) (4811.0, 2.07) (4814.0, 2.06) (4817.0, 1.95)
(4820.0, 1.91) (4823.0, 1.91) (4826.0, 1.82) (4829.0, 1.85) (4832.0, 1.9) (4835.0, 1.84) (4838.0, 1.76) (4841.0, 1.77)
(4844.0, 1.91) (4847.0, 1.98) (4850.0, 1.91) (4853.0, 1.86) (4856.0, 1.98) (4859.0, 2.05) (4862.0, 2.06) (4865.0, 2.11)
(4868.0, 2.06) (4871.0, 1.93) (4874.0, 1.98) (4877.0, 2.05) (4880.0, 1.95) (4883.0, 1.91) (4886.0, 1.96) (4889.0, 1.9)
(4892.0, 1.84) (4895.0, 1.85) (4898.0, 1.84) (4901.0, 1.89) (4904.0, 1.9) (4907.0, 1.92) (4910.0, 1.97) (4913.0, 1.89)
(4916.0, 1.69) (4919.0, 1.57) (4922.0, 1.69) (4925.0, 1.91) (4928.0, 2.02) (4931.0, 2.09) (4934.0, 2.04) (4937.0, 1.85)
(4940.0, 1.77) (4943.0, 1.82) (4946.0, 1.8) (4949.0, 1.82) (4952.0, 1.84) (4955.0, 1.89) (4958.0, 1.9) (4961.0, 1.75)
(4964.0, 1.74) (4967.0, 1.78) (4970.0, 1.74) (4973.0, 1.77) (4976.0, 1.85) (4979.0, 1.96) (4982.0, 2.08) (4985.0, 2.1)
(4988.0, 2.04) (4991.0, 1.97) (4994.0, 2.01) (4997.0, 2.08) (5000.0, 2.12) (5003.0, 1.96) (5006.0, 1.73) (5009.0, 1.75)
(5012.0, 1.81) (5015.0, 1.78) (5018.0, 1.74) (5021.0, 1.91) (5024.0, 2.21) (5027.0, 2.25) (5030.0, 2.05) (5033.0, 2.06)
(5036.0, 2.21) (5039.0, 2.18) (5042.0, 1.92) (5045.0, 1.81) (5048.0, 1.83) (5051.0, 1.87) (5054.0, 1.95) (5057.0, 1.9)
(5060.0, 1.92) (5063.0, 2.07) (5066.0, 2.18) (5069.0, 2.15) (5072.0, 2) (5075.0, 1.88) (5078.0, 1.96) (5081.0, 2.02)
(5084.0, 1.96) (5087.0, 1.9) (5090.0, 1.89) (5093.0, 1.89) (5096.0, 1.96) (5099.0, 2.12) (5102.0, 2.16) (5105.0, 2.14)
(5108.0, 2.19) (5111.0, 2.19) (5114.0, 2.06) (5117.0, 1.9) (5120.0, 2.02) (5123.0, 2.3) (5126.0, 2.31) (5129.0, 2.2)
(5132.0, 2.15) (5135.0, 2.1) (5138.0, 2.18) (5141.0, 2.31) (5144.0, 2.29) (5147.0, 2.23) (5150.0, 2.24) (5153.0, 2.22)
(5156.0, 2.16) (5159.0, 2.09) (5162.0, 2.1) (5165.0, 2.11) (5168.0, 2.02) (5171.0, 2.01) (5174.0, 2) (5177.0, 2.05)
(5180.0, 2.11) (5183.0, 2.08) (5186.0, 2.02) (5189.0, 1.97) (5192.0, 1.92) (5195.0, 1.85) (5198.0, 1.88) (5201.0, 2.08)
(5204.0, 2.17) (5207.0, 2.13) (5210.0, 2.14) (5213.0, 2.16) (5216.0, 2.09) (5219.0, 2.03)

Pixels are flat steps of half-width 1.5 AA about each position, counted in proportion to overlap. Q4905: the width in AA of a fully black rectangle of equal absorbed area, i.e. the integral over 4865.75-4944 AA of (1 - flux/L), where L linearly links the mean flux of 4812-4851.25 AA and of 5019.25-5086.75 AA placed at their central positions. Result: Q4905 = 1.32 AA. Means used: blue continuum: 1.89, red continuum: 2.01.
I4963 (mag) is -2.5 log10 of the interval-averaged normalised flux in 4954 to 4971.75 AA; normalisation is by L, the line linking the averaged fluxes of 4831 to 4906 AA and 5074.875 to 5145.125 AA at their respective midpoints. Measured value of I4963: 0.11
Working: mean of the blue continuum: 1.93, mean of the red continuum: 2.09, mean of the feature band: 1.8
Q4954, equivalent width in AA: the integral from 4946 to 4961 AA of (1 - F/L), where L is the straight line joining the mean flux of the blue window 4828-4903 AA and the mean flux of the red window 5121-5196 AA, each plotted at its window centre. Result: 1.1 AA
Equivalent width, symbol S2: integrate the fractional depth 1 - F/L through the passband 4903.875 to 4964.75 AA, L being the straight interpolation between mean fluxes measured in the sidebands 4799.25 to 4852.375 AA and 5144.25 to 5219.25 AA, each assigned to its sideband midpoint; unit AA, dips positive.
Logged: 3.66 AA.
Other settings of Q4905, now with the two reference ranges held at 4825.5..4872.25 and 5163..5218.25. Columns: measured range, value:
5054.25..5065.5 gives 0.1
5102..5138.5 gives -2.3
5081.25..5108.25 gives -0.1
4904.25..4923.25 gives 1.5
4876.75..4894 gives 0.1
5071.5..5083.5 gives 0.3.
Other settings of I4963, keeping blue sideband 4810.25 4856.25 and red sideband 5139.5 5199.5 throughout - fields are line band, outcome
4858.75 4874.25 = -0.064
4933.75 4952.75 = 0.071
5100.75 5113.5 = -0.058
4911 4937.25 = 0.049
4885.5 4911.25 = 0.024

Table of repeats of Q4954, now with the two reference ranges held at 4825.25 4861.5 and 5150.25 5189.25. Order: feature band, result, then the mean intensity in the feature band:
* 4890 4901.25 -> 0.40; 1.85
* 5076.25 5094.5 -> 0.86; 1.94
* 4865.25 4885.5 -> -0.81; 1.99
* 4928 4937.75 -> -0.32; 2.01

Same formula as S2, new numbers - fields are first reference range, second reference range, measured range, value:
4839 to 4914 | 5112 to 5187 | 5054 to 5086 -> 1.16 AA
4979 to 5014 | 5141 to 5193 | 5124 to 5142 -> -1.15 AA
